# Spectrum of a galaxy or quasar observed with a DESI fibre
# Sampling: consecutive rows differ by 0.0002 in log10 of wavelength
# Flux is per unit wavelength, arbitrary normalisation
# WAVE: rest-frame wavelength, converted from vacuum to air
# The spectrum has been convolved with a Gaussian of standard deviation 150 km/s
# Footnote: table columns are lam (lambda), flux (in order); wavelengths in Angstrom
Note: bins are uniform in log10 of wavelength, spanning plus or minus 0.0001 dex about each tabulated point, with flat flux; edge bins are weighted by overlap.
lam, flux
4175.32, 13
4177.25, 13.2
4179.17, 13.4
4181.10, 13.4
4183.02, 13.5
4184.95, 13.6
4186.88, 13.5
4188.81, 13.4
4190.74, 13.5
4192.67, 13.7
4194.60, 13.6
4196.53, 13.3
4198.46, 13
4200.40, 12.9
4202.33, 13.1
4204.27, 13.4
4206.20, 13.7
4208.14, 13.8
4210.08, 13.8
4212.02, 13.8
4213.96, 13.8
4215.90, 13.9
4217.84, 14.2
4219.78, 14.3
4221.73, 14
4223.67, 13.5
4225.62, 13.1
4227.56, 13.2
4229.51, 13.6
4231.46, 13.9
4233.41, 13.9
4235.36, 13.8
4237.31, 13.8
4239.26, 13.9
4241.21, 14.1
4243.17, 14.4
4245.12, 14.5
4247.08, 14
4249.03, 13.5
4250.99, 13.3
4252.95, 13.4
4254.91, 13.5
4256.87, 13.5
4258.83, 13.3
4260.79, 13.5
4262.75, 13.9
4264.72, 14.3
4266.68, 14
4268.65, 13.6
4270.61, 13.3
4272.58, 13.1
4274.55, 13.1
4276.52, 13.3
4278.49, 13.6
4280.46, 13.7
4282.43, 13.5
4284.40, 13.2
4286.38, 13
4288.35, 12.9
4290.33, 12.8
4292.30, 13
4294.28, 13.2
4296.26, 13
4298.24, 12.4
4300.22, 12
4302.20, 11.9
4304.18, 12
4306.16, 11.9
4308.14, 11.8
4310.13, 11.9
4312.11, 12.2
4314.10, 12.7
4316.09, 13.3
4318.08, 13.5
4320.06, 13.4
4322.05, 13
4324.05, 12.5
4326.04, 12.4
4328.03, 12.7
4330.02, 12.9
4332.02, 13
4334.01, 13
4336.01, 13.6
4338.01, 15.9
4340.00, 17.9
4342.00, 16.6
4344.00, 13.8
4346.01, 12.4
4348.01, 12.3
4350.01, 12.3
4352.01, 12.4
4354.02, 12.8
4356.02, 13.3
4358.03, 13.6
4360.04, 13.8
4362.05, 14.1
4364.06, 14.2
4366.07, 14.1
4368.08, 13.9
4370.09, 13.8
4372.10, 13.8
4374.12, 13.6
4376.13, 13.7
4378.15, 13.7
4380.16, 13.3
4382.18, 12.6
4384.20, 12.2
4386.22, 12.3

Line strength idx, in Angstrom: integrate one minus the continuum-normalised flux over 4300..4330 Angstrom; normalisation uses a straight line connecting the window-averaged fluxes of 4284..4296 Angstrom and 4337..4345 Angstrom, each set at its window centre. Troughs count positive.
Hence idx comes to 4.1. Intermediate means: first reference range 13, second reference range 16.1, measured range 12.5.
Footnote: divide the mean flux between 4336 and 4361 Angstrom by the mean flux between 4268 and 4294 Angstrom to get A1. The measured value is 1.05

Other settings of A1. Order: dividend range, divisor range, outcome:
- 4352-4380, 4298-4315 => 1.13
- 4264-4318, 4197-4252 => 0.94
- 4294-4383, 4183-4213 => 0.98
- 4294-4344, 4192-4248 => 0.96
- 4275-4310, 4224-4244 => 0.93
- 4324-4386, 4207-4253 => 0.98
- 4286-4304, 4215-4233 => 0.92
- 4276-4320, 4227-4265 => 0.93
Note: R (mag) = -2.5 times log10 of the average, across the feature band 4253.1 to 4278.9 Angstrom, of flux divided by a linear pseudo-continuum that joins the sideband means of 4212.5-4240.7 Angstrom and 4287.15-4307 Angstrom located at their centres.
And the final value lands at -0.04 mag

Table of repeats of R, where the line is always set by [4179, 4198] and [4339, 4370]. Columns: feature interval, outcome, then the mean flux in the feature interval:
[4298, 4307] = 0.14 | 12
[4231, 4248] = -0.04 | 14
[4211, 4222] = -0.04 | 14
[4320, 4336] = 0.07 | 12.9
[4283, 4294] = 0.06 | 13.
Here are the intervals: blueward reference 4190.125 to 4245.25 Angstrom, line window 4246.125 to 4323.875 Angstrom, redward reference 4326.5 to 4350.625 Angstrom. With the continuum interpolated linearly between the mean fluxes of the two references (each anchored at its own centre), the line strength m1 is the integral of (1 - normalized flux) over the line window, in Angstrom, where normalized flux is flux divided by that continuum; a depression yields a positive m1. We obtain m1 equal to 4.0 Angstrom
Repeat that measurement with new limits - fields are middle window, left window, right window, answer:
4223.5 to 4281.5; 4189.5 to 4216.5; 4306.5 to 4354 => -1.0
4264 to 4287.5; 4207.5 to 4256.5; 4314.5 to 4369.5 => 0.4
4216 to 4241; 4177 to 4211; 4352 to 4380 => -0.6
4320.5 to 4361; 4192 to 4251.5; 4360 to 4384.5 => 0.4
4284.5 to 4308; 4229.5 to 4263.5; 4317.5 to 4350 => 2.0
